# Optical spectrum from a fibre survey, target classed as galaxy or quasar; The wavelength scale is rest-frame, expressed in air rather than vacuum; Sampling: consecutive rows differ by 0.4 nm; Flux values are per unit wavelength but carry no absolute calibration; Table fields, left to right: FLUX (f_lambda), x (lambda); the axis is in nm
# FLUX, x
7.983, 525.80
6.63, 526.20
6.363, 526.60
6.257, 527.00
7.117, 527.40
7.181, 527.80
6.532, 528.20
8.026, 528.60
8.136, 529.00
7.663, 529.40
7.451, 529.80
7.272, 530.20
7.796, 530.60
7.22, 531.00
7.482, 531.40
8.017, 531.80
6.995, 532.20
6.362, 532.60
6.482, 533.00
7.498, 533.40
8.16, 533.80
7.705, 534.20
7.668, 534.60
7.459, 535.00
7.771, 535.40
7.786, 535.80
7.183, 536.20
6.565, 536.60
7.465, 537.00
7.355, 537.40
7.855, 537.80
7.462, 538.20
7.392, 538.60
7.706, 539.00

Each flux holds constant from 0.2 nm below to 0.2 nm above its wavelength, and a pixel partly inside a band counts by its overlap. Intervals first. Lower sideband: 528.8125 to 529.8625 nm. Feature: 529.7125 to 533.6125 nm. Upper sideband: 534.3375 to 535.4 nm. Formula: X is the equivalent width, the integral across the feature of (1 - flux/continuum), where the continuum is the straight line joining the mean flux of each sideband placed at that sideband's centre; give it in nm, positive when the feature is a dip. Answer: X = 0.23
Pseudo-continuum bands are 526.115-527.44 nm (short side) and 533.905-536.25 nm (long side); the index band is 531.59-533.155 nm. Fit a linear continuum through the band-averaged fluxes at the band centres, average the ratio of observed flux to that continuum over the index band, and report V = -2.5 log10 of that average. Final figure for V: 0.04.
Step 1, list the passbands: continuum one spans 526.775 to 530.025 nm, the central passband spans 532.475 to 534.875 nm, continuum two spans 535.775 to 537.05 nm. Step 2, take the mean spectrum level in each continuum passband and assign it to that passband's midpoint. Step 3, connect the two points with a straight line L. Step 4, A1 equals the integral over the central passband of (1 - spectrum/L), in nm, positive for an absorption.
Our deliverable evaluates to -0.05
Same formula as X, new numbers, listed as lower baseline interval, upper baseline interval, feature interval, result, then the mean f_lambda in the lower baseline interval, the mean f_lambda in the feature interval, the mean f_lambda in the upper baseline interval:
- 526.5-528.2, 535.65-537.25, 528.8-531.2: -0.25 nm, 6.73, 7.59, 7.24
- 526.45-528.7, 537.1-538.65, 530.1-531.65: -0.09 nm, 6.88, 7.47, 7.52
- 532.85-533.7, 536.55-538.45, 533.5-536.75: -0.13 nm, 7.16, 7.55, 7.4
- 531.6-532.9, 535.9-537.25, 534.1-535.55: -0.11 nm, 7.08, 7.64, 7.13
